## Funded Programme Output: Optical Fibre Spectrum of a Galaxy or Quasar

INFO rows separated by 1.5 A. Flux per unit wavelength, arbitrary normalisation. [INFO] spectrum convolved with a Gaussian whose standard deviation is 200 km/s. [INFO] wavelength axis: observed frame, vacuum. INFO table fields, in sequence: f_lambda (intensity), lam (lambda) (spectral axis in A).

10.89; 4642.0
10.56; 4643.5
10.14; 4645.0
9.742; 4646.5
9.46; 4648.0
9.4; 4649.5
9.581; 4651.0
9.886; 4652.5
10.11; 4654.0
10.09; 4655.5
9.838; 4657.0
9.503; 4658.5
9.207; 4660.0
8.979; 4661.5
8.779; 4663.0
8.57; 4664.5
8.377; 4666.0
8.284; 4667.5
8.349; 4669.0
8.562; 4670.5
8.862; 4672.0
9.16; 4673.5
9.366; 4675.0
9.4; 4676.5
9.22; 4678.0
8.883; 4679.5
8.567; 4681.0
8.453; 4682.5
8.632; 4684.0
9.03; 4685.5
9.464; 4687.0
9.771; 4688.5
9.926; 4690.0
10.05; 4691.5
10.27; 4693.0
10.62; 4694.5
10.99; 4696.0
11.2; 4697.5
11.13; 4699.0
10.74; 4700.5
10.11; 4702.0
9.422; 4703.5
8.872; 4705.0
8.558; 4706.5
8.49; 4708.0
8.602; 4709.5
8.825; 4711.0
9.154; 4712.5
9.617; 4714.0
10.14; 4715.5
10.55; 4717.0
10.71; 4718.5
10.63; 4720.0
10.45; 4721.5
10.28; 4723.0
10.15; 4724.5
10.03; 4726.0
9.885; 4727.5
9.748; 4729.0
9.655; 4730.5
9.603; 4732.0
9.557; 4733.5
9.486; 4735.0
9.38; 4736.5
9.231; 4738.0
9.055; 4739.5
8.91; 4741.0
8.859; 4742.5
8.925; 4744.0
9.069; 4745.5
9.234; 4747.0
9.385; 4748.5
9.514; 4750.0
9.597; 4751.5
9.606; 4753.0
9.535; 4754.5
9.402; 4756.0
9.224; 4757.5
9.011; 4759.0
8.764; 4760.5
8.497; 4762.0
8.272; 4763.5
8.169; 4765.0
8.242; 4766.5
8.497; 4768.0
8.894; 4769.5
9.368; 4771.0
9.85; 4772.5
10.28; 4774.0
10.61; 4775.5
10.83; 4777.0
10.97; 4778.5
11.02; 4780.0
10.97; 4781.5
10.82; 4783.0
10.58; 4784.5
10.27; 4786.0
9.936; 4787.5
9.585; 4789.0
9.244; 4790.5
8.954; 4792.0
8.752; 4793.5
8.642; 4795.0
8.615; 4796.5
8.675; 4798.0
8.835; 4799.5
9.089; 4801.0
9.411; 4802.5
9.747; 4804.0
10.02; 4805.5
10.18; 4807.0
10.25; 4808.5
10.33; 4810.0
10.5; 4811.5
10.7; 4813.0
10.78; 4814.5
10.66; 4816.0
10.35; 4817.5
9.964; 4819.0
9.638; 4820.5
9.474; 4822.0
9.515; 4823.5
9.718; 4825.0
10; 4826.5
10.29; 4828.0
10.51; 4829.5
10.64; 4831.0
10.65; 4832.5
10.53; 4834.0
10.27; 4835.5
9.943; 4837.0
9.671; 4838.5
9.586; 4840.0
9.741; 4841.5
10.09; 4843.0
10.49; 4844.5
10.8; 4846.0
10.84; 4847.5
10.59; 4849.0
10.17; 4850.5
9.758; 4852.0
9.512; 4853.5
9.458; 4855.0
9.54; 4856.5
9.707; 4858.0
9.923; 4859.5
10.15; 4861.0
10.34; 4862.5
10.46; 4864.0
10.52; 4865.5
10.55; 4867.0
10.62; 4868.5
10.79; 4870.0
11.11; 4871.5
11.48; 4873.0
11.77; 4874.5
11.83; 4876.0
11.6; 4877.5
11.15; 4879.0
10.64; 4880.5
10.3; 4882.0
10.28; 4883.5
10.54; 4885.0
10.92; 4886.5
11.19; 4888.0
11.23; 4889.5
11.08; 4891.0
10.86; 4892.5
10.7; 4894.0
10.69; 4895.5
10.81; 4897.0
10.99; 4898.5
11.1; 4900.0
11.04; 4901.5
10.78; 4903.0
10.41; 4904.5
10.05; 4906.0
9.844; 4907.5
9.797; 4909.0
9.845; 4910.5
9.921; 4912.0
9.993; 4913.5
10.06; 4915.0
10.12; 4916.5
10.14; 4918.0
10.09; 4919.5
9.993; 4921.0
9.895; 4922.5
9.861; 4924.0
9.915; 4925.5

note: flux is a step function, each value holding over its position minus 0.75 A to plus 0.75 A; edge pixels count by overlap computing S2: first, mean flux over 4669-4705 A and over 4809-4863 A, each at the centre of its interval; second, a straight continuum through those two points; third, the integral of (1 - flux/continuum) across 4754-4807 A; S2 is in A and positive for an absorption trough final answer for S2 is 2.4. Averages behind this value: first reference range 9.6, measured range 9.48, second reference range 10.1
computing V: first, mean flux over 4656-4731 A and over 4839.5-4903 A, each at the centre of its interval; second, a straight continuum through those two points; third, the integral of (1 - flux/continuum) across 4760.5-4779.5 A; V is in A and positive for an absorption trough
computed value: 1.2 A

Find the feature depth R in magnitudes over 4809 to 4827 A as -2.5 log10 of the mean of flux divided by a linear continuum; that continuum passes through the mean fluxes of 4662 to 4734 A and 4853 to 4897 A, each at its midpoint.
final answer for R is 0.02 mag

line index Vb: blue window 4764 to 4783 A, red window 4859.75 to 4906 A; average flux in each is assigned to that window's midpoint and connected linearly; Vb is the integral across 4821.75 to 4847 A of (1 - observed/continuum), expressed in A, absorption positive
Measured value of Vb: 0.6 A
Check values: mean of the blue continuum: 9.83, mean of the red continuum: 10.8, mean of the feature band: 10.1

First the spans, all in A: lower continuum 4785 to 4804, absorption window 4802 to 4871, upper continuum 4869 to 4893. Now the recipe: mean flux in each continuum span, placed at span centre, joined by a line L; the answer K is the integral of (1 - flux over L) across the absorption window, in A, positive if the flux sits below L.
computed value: -0.56 A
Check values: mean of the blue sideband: 9.21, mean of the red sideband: 11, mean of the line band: 10.2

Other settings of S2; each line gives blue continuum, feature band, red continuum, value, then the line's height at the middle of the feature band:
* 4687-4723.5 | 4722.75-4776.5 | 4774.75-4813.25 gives 3.2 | 9.92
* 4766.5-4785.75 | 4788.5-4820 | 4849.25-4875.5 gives 1.7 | 10.2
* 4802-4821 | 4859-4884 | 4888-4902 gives -0.1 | 10.7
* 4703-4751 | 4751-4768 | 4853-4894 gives 1.5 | 9.76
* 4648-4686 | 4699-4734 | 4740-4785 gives -1.7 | 9.3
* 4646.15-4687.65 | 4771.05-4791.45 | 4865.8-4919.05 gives -0.9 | 9.92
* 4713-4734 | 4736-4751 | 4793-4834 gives 1.3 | 10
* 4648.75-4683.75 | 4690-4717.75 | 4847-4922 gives -1.5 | 9.34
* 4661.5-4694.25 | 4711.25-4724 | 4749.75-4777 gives -1.4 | 9.14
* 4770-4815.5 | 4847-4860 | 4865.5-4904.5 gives 0.8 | 10.6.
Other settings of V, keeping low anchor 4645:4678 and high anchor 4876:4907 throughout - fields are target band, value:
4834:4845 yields 0.5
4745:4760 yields 0.8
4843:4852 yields 0.1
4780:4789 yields -0.3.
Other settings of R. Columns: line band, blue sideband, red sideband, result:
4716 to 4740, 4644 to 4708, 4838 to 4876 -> -0.02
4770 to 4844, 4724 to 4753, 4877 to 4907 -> 0.01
